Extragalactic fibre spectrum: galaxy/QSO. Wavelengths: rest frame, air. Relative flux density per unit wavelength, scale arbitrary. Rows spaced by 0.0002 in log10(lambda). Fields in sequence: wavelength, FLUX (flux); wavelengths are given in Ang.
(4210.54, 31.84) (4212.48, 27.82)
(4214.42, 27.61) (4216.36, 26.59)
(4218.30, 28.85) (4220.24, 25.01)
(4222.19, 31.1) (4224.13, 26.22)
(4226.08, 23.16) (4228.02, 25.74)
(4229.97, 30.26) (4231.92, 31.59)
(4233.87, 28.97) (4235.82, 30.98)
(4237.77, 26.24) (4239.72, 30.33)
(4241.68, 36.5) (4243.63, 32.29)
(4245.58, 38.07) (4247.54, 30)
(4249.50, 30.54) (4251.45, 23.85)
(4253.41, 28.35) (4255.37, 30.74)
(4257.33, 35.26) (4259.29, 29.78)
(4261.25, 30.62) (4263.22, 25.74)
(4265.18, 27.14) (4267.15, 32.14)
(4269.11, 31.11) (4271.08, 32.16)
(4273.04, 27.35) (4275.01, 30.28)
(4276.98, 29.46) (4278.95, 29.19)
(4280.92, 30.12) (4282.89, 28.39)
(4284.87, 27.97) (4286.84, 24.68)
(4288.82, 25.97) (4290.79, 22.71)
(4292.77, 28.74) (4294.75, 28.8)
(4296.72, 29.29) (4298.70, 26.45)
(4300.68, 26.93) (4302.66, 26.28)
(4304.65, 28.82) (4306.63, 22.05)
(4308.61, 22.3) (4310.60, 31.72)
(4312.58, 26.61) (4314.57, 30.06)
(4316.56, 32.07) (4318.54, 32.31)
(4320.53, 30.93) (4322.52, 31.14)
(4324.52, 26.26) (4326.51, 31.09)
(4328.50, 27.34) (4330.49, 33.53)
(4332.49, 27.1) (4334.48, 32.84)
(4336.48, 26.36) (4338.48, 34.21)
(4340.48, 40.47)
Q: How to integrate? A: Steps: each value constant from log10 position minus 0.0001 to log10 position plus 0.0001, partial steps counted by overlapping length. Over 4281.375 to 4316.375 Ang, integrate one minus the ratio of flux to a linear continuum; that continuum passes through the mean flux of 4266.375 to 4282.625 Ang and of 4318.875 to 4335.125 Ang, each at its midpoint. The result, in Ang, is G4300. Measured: 3.5 Ang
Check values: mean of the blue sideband 30.1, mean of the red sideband 30.1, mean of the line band 27.1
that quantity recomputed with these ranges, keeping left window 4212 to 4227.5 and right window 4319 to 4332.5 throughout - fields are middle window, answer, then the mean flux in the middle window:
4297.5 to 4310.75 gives 1.5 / 26.1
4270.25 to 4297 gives 0.5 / 28.2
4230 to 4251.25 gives -2.8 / 31.2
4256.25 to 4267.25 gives -0.7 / 29.9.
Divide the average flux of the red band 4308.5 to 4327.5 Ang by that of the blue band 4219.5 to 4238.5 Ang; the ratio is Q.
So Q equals 1.1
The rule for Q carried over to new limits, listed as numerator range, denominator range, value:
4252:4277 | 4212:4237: 1.07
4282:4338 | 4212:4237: 1.01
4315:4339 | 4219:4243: 1.05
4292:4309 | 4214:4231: 0.98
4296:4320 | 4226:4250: 0.91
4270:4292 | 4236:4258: 0.90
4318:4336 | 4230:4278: 0.99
